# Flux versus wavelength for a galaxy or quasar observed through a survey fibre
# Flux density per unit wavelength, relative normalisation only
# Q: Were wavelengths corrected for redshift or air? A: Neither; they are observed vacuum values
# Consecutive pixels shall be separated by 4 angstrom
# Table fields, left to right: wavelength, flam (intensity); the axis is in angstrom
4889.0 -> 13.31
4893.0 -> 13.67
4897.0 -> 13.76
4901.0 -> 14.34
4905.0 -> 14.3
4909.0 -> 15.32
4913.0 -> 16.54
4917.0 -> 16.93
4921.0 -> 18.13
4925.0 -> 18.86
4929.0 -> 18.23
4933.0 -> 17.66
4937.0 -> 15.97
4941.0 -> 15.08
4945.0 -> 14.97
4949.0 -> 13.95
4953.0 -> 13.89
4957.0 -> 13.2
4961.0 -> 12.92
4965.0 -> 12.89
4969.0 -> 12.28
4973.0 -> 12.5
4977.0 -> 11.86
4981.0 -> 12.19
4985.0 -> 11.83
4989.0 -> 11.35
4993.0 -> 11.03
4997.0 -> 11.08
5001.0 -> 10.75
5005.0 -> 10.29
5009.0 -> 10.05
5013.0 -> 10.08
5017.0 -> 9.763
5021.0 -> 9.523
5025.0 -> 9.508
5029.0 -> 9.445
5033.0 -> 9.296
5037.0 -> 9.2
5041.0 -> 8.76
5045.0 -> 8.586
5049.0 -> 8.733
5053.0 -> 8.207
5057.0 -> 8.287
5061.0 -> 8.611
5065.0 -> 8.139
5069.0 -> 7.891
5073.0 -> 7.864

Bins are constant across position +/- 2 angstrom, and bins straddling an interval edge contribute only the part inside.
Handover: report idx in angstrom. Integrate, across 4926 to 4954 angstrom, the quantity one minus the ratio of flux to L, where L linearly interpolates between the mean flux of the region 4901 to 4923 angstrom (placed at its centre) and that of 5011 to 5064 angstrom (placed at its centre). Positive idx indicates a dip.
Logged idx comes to -2.5 angstrom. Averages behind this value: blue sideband 16.1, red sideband 9.06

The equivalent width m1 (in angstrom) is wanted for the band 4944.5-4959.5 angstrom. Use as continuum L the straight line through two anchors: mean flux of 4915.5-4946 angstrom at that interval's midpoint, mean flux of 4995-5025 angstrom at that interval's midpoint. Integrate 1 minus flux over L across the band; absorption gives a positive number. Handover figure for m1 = 1.33 angstrom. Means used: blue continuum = 17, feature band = 13.9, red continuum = 10.2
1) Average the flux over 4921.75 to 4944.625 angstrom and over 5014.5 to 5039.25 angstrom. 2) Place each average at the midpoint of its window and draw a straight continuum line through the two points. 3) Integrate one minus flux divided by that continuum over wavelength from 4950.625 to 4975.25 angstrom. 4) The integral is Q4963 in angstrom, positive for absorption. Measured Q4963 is 2.8 angstrom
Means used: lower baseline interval 17.1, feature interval 13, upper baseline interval 9.46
